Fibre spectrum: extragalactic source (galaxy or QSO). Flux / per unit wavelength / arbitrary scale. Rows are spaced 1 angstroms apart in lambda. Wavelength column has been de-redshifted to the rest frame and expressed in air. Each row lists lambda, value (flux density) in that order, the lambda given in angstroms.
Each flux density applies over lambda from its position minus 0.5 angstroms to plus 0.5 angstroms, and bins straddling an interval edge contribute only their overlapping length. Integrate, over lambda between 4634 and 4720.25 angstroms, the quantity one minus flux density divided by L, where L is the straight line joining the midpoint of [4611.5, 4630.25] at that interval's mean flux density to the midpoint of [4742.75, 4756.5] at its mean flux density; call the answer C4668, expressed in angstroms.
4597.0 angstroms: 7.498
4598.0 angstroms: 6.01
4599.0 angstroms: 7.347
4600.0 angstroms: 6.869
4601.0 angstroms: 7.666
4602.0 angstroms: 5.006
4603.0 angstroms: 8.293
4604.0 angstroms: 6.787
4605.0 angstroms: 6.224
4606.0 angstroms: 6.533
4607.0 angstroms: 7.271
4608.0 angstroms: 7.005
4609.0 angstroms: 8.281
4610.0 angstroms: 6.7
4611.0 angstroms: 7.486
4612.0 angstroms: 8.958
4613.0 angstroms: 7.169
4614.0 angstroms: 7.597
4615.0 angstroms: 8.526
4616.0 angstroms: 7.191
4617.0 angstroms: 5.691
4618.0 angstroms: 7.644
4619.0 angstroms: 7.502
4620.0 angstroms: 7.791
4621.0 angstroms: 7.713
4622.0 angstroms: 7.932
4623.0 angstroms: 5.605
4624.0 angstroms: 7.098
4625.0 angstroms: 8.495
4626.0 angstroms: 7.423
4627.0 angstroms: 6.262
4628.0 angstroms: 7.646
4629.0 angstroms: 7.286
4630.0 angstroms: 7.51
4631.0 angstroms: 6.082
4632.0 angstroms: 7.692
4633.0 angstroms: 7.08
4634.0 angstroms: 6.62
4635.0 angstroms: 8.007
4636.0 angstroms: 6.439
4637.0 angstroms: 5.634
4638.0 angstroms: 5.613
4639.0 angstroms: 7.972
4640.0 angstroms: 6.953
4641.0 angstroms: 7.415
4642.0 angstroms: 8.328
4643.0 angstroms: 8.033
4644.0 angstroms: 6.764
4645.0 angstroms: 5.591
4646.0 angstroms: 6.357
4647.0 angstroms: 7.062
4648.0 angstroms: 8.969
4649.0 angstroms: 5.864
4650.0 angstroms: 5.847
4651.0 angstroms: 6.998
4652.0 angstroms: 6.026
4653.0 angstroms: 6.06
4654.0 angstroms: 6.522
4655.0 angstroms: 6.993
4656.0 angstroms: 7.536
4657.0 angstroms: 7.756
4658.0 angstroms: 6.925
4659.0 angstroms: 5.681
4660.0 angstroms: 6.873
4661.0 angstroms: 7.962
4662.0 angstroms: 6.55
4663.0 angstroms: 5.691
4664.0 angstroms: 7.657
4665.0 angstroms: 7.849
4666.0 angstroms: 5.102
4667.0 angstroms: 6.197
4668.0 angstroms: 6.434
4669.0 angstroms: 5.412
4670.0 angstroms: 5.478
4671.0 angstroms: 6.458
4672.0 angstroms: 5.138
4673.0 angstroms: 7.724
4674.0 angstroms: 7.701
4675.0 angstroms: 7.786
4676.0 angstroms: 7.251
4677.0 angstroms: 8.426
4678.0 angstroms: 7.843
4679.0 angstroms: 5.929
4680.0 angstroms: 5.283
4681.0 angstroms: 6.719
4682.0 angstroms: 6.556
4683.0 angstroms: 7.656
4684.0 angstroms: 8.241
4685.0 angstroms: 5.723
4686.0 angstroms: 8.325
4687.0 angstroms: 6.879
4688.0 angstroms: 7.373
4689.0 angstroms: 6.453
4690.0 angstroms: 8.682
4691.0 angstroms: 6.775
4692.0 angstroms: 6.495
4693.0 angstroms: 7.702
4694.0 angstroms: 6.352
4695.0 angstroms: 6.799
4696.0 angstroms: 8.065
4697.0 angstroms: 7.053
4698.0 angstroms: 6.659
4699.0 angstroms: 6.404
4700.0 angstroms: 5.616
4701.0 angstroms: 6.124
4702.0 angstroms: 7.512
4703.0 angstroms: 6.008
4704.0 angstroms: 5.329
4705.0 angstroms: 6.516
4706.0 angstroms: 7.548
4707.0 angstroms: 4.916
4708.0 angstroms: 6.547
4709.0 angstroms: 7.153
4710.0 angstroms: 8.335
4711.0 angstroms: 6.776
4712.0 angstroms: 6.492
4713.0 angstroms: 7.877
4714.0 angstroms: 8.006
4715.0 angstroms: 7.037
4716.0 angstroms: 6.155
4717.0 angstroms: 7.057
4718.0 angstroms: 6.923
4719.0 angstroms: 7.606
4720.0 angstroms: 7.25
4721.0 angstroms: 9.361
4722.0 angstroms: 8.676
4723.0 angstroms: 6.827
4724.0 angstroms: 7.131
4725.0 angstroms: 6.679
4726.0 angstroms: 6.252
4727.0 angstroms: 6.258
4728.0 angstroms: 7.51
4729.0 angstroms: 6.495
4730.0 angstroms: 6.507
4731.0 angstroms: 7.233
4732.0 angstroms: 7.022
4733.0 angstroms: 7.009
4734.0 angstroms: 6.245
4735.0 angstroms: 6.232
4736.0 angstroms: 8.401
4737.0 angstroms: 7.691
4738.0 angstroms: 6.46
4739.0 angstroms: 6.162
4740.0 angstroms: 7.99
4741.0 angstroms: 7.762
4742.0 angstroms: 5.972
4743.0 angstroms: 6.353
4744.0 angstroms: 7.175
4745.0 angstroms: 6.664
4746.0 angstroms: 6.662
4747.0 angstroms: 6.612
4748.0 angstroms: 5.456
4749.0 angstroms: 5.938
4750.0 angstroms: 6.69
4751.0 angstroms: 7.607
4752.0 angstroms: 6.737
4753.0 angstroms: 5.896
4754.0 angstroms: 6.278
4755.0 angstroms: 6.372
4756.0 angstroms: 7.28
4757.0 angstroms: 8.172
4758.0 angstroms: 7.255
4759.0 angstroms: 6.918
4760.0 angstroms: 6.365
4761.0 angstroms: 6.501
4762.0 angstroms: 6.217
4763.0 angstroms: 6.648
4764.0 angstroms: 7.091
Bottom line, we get 2.2 angstroms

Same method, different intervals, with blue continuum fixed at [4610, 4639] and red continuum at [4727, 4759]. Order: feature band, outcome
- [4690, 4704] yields 0.4 angstroms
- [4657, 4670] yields 1.0 angstroms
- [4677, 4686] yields 0.1 angstroms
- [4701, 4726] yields -0.4 angstroms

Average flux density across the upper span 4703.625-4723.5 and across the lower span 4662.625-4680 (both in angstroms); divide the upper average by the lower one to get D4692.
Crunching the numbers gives 1.07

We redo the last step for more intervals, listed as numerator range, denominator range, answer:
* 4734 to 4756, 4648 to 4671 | 1.02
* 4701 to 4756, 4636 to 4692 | 1.00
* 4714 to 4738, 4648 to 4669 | 1.07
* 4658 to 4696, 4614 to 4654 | 0.97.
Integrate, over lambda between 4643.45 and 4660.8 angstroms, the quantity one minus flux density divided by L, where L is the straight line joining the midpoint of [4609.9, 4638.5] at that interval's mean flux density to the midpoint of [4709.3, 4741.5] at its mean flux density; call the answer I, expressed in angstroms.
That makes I 1.1 angstroms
